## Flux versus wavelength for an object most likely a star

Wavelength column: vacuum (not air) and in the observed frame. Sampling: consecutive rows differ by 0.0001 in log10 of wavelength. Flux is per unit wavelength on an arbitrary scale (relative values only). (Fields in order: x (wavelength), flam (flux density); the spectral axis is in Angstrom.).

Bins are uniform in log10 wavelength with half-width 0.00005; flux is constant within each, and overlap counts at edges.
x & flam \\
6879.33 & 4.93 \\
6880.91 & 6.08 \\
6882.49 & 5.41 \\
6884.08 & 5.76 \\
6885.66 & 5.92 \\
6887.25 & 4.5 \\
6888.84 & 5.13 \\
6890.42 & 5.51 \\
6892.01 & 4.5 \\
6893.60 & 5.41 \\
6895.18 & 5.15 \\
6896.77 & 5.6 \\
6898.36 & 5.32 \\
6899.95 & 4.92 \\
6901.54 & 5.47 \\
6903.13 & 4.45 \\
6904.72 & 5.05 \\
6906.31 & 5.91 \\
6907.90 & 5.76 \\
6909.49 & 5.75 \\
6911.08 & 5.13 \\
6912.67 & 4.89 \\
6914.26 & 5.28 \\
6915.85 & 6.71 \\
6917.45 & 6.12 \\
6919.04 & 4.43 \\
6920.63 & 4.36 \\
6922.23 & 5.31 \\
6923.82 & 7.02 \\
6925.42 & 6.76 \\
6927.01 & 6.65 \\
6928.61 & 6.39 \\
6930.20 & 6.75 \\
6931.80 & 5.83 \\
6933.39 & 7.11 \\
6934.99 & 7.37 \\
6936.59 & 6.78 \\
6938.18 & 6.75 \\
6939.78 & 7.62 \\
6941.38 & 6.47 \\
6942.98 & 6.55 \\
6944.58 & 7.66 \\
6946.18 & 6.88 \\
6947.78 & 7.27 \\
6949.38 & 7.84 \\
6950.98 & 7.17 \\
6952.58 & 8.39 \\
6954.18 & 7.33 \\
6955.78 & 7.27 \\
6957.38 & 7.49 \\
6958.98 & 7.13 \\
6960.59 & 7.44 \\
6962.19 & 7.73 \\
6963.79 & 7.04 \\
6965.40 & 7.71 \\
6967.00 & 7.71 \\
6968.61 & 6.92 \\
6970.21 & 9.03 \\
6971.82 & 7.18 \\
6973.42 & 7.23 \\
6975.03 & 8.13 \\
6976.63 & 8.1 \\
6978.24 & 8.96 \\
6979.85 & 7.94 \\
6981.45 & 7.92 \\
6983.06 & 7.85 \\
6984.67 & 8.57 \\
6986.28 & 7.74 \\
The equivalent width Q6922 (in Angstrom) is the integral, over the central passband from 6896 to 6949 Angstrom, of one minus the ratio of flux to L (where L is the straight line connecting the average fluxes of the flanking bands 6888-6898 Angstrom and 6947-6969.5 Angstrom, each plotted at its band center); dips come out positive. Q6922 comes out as 1.4 Angstrom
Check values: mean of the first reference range 5.22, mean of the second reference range 7.47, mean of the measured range 6.09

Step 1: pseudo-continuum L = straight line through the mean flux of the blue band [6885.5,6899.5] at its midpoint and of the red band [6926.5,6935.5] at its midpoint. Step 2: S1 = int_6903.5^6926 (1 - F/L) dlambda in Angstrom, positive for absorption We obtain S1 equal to 1.7 Angstrom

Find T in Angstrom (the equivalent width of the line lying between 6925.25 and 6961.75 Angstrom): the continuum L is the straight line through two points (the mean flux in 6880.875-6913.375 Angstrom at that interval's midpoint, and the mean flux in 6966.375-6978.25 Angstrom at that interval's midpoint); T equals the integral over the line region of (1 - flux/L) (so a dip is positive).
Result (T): -1.2 Angstrom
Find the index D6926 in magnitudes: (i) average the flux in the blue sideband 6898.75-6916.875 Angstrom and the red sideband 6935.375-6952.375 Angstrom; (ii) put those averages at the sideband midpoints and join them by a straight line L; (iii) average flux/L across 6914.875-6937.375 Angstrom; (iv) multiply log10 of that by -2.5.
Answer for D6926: 0.01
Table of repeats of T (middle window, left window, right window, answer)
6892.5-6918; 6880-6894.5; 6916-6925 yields 0.32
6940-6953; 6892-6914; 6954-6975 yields -0.77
